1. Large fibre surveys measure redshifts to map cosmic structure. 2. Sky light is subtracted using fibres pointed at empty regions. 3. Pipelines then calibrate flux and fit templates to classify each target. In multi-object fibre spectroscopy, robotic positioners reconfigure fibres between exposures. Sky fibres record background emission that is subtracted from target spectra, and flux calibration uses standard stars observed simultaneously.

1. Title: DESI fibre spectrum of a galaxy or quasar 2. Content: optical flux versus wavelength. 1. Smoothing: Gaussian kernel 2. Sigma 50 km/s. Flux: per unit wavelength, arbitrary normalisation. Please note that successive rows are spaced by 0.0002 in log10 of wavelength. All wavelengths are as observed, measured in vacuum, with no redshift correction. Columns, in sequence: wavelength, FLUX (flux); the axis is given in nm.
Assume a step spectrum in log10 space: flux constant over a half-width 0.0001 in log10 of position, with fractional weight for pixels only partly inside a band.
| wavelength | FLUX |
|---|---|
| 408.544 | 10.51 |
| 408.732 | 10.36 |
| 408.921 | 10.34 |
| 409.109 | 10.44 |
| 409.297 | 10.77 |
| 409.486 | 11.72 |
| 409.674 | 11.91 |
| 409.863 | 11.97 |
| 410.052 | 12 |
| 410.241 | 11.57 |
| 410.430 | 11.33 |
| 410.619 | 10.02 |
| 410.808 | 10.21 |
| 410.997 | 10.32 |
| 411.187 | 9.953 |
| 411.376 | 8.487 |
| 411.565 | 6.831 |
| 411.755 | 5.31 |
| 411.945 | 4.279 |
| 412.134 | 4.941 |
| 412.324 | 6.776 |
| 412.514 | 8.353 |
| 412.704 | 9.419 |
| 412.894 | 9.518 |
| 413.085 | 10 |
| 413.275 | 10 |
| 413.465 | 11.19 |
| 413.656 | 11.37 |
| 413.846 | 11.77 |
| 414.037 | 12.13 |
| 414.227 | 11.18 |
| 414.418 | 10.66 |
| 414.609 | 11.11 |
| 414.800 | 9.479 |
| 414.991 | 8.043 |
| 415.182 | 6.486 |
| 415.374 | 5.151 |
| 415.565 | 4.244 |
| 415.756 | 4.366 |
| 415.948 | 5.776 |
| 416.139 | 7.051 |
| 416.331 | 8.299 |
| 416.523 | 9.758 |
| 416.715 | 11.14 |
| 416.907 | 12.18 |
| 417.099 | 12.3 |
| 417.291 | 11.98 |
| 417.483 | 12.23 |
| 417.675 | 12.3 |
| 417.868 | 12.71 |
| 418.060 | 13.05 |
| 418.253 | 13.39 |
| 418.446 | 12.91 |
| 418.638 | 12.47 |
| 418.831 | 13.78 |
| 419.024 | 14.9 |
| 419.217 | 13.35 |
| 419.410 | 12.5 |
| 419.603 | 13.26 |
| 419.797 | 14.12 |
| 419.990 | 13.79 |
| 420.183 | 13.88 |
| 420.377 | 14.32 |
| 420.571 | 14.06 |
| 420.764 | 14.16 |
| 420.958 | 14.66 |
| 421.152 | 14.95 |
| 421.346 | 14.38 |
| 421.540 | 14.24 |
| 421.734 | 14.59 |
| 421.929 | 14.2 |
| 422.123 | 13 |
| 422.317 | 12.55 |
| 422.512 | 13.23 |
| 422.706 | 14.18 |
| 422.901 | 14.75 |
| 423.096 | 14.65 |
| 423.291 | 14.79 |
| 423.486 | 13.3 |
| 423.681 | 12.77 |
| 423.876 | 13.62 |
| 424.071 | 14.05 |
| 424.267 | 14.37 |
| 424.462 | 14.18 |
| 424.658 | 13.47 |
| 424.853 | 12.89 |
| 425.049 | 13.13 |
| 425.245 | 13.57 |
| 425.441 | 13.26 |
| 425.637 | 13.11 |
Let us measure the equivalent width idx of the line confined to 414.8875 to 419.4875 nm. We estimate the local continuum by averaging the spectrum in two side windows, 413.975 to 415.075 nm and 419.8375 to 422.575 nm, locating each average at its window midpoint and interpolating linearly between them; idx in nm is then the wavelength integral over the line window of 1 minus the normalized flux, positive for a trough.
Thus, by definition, 0.60 nm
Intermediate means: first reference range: 10.4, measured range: 10.4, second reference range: 14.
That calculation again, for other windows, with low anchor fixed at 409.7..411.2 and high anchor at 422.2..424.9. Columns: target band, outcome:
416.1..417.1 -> 0.18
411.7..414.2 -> 0.56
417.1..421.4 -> -0.20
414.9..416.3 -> 0.71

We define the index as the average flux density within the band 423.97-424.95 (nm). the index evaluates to 13.8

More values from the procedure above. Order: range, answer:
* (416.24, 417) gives 10.3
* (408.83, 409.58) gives 10.8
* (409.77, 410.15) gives 12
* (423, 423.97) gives 13.8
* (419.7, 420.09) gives 14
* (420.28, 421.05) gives 14.3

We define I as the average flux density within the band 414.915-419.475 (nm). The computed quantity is 10.4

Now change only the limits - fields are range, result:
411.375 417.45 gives 8.78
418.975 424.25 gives 13.9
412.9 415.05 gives 10.6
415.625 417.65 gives 9.52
